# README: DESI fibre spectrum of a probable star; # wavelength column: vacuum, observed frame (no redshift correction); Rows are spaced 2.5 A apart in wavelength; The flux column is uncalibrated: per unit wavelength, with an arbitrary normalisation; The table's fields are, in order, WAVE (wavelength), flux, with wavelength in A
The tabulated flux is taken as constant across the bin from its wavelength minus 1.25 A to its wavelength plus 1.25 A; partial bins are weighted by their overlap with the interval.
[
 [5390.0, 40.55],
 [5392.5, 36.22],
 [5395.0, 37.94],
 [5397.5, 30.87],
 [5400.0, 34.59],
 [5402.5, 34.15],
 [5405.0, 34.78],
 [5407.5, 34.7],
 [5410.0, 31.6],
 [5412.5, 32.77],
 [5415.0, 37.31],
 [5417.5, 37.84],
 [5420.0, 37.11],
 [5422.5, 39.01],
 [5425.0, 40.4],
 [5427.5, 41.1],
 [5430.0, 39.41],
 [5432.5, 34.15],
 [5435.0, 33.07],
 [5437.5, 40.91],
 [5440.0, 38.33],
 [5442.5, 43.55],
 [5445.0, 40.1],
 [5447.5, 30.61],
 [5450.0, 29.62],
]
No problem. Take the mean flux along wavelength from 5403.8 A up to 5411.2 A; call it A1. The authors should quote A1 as 33.7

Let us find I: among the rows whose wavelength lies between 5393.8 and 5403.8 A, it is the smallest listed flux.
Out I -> 30.87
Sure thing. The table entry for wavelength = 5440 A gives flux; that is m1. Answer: 38.33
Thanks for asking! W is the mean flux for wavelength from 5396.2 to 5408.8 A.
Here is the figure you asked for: 33.8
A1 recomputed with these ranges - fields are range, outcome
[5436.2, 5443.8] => 40.9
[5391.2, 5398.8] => 35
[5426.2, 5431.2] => 40.3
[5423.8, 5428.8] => 40.7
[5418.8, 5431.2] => 39.4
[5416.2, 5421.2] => 37.5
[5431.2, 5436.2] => 33.7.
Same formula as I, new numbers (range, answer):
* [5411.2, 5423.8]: 32.77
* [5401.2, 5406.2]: 34.15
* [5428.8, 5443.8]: 33.07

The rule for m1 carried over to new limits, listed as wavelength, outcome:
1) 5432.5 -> 34.15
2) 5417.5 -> 37.84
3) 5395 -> 37.94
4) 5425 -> 40.4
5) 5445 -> 40.1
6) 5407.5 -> 34.7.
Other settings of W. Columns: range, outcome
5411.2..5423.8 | 36.8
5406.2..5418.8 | 34.9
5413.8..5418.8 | 37.6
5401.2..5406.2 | 34.5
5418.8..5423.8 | 38.1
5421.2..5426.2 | 39.7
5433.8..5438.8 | 37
